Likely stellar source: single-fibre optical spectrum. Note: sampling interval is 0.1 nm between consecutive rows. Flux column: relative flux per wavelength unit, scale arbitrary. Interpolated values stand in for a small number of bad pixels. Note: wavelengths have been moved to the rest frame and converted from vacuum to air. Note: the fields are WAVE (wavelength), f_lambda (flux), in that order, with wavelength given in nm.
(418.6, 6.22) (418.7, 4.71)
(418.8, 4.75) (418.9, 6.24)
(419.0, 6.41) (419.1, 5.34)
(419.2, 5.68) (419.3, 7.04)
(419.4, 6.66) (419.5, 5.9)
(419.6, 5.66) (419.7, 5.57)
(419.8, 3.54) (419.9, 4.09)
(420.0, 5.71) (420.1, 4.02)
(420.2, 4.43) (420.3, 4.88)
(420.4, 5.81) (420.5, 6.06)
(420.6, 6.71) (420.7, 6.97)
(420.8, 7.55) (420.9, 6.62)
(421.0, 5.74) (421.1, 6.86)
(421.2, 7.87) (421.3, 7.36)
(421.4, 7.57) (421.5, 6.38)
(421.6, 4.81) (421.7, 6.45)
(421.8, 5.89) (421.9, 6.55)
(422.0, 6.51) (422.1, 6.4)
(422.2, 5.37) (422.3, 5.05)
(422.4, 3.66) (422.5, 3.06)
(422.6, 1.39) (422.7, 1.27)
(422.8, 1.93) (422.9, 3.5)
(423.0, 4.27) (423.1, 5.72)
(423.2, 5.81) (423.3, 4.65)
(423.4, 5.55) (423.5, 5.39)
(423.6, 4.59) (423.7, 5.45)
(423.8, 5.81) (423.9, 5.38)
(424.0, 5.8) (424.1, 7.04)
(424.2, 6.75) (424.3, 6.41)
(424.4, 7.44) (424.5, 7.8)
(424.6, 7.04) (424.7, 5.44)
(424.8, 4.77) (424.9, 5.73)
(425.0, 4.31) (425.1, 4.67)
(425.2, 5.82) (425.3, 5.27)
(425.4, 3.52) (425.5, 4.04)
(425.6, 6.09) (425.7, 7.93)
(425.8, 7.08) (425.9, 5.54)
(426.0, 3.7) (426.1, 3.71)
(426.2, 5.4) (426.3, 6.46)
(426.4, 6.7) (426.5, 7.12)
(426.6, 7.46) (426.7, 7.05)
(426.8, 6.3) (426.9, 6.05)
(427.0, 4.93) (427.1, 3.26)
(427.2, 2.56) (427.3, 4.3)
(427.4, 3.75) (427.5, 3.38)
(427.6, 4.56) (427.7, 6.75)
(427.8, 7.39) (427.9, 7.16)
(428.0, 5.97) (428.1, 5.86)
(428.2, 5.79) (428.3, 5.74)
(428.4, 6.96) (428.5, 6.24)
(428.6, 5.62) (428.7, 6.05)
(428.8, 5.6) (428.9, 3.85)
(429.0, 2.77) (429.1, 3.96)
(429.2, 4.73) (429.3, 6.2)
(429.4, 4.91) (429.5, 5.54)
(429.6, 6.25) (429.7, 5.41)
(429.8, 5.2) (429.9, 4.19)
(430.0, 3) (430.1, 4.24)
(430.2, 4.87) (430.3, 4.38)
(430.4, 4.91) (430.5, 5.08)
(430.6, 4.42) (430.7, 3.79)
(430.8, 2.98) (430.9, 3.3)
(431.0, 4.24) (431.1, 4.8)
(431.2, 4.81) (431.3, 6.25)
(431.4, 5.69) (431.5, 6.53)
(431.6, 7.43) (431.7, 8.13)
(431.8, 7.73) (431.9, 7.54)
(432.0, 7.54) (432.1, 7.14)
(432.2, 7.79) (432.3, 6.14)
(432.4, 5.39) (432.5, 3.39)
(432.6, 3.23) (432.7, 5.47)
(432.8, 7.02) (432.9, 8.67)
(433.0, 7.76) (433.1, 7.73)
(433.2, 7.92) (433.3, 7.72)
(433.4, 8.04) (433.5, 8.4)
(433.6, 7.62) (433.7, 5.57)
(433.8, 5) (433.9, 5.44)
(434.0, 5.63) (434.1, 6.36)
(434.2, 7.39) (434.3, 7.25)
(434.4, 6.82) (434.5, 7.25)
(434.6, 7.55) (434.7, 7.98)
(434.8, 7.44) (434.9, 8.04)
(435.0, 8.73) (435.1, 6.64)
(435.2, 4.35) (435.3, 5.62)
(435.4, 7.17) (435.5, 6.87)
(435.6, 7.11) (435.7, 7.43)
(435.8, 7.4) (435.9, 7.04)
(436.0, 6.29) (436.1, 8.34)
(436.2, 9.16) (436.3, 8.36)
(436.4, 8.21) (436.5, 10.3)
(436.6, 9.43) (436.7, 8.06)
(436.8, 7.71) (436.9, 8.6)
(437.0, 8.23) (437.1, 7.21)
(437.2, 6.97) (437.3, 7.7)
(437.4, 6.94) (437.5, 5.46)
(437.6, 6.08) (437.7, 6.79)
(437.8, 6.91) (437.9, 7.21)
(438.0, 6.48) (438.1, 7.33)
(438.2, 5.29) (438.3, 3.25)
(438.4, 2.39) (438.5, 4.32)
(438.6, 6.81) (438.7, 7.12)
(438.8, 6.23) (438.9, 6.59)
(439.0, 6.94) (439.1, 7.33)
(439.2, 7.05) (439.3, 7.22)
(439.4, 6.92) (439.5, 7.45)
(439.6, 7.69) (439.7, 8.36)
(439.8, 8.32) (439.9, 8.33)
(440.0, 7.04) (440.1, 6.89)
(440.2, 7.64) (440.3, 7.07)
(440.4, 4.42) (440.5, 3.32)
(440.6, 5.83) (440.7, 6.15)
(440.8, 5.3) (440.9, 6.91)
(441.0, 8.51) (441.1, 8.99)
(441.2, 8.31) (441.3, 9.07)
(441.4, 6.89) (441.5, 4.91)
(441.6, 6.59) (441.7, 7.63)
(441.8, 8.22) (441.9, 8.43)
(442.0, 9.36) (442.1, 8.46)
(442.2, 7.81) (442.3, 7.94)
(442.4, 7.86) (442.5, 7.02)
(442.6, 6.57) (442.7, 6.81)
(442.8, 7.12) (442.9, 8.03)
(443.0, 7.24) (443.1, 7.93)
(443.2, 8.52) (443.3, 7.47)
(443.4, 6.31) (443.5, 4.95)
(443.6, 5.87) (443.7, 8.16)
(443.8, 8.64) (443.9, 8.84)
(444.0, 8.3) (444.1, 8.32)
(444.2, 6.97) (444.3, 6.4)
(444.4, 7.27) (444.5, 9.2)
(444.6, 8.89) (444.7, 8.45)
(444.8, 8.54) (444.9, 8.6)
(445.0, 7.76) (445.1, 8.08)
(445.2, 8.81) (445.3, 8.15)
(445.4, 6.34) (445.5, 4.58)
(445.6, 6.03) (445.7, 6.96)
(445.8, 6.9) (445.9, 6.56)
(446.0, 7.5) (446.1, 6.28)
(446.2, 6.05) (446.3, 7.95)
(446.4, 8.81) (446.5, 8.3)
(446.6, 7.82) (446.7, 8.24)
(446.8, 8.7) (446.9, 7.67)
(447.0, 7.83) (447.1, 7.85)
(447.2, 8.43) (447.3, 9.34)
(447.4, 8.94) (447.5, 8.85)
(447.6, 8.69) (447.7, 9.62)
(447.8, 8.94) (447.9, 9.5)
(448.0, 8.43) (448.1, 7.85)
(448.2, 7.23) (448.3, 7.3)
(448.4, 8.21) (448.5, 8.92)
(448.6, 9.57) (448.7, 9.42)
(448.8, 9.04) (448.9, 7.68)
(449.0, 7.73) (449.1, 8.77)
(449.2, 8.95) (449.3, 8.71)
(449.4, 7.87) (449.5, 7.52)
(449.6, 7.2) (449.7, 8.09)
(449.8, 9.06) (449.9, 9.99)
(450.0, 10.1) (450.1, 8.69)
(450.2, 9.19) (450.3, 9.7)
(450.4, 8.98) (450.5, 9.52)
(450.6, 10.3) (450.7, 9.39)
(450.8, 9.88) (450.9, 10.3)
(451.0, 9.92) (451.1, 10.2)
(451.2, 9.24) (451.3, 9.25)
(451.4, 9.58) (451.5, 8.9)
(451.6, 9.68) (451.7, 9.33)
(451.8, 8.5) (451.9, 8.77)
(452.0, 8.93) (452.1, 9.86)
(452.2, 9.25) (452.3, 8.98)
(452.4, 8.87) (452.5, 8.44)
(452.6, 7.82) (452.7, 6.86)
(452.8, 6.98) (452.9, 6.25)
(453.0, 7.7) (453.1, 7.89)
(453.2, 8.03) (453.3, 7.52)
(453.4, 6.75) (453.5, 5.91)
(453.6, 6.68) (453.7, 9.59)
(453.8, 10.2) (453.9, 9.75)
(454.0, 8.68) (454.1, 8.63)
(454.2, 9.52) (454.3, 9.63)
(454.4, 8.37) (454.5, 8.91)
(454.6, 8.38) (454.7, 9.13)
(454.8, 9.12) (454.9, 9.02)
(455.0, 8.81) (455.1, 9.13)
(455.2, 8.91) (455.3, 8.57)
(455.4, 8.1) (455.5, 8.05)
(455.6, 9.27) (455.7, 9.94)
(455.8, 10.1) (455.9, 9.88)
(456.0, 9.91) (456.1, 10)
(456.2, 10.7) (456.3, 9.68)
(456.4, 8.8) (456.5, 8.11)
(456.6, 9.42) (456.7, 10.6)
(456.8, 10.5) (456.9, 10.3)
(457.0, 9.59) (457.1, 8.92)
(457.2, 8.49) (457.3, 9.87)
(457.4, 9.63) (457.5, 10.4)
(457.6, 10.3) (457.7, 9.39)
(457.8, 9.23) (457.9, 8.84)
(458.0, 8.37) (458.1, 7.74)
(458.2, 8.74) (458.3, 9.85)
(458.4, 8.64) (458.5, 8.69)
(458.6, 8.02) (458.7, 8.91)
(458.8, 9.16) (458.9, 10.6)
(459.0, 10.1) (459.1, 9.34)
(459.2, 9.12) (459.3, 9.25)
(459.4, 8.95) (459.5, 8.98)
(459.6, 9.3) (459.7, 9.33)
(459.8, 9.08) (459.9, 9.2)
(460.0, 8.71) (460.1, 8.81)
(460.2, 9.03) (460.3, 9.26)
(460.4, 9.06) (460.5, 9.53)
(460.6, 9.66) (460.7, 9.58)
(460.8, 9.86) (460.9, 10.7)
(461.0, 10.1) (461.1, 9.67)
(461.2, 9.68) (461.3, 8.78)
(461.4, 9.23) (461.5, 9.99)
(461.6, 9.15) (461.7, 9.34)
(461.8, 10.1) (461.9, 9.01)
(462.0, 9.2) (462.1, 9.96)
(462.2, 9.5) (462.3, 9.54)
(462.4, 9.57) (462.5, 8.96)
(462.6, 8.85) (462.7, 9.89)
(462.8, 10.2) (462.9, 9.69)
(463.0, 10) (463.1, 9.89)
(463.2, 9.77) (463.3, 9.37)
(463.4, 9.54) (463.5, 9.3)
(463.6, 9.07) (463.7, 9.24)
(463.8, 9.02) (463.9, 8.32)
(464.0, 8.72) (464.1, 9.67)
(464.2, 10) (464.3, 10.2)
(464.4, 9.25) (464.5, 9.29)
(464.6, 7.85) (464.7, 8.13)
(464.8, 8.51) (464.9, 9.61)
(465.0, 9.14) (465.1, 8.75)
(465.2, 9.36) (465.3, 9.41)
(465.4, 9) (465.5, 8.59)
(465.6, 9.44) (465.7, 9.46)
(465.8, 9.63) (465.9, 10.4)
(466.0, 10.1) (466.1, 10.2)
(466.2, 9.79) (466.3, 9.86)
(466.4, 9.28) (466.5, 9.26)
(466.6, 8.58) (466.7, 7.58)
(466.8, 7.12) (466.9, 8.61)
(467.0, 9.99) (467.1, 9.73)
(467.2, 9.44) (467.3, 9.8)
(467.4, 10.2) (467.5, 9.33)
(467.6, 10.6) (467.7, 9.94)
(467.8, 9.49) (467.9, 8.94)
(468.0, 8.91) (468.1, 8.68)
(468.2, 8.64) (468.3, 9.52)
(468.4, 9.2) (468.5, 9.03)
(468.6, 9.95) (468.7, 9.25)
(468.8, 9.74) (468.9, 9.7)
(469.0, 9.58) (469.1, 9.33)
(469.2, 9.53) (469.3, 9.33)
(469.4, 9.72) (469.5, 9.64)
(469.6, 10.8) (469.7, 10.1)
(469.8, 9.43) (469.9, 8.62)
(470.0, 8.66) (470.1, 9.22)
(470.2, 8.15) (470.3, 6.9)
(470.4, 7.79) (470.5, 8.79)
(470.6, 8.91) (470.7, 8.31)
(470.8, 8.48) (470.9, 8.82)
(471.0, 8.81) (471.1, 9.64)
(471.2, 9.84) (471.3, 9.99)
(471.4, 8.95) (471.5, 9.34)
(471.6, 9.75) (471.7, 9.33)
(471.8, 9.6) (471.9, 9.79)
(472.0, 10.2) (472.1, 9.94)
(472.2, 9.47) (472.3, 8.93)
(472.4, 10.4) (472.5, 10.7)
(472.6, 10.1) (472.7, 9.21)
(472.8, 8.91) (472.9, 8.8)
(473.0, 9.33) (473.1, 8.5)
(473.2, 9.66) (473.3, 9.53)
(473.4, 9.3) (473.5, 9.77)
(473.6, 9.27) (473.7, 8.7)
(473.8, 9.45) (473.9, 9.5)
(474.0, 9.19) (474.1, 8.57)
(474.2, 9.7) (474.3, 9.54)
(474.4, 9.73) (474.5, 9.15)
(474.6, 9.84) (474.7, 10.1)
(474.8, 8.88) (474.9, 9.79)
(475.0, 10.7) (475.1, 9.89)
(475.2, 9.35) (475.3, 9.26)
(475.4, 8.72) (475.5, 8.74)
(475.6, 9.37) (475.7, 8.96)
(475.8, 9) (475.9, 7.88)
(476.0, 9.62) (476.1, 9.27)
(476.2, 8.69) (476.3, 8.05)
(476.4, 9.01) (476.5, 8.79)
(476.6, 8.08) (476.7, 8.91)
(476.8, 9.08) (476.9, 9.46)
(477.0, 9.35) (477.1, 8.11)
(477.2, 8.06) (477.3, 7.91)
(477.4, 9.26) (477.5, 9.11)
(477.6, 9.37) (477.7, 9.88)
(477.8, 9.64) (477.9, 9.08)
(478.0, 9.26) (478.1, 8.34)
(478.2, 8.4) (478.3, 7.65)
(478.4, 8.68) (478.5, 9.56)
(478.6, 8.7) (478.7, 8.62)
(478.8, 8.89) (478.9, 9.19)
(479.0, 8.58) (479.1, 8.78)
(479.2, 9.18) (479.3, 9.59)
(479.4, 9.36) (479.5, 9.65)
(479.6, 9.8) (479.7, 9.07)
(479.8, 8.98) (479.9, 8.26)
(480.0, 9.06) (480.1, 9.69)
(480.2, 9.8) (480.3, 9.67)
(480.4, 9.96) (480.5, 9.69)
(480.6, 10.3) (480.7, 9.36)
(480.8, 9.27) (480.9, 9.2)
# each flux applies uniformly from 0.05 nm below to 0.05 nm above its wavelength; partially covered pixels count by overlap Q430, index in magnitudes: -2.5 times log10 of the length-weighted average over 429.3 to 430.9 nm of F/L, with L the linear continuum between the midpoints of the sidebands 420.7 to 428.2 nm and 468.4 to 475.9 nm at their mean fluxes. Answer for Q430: 0.28 mag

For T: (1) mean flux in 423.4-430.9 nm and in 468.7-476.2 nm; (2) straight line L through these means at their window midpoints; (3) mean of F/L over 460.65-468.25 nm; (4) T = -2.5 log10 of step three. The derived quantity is -0.09 mag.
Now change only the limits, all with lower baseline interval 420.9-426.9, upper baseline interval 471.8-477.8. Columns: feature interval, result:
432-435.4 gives -0.08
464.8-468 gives -0.08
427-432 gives 0.15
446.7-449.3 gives -0.17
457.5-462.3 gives -0.14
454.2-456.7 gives -0.17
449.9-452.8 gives -0.21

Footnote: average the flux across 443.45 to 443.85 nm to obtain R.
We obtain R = 6.91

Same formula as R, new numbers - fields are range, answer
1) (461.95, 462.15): 9.58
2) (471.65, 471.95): 9.57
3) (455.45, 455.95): 9.45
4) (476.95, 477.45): 8.54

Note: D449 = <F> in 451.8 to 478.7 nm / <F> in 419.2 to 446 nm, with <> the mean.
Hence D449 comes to 1.45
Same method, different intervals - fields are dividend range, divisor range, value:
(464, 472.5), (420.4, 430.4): 1.70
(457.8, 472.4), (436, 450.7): 1.21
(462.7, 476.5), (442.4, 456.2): 1.11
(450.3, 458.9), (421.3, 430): 1.68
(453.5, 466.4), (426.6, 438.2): 1.49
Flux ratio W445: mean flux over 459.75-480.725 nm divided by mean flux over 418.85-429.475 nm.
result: 1.68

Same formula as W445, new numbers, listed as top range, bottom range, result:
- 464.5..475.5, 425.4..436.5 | 1.54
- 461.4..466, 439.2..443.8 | 1.29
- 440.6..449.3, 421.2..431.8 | 1.46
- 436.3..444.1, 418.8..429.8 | 1.30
